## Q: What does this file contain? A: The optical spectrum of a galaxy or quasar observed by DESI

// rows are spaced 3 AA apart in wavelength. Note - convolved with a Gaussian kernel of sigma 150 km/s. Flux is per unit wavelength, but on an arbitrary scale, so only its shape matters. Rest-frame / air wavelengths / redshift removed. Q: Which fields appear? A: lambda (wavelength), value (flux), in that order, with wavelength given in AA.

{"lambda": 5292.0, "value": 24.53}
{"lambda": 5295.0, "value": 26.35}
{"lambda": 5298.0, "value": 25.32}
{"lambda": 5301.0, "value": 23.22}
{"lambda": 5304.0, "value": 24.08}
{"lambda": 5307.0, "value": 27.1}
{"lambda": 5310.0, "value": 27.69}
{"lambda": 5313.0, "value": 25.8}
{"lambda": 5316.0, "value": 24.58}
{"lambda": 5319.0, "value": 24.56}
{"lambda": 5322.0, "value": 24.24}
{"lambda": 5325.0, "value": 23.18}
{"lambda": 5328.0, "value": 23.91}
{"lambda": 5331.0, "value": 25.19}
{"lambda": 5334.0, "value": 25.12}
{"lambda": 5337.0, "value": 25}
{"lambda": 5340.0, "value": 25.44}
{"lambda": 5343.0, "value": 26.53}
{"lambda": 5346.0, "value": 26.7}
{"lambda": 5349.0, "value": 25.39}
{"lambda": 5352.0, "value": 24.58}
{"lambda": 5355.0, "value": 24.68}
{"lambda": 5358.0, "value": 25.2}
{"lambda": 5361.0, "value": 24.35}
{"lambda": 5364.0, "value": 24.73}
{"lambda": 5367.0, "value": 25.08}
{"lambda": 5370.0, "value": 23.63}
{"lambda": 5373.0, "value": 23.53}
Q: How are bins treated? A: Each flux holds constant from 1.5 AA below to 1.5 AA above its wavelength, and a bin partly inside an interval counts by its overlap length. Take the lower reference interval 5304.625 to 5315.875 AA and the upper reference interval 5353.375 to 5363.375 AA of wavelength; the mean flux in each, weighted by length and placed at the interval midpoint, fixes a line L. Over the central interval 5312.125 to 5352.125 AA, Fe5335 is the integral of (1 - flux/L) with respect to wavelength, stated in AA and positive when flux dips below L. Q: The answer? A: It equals 0.9 AA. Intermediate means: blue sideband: 26.4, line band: 25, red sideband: 24.7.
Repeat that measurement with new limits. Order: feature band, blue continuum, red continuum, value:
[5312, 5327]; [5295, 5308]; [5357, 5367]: 0.3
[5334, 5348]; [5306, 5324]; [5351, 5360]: -0.4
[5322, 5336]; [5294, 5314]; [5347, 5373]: 0.5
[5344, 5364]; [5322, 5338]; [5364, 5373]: -0.7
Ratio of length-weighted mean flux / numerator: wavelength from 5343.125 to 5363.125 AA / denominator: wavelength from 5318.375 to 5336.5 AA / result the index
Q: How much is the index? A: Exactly 1.03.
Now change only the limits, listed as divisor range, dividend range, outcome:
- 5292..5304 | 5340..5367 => 1.02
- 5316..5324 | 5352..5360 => 1.02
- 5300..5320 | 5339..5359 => 1.01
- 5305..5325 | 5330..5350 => 1.01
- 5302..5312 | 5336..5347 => 0.99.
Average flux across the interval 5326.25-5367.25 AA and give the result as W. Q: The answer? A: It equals 25.1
